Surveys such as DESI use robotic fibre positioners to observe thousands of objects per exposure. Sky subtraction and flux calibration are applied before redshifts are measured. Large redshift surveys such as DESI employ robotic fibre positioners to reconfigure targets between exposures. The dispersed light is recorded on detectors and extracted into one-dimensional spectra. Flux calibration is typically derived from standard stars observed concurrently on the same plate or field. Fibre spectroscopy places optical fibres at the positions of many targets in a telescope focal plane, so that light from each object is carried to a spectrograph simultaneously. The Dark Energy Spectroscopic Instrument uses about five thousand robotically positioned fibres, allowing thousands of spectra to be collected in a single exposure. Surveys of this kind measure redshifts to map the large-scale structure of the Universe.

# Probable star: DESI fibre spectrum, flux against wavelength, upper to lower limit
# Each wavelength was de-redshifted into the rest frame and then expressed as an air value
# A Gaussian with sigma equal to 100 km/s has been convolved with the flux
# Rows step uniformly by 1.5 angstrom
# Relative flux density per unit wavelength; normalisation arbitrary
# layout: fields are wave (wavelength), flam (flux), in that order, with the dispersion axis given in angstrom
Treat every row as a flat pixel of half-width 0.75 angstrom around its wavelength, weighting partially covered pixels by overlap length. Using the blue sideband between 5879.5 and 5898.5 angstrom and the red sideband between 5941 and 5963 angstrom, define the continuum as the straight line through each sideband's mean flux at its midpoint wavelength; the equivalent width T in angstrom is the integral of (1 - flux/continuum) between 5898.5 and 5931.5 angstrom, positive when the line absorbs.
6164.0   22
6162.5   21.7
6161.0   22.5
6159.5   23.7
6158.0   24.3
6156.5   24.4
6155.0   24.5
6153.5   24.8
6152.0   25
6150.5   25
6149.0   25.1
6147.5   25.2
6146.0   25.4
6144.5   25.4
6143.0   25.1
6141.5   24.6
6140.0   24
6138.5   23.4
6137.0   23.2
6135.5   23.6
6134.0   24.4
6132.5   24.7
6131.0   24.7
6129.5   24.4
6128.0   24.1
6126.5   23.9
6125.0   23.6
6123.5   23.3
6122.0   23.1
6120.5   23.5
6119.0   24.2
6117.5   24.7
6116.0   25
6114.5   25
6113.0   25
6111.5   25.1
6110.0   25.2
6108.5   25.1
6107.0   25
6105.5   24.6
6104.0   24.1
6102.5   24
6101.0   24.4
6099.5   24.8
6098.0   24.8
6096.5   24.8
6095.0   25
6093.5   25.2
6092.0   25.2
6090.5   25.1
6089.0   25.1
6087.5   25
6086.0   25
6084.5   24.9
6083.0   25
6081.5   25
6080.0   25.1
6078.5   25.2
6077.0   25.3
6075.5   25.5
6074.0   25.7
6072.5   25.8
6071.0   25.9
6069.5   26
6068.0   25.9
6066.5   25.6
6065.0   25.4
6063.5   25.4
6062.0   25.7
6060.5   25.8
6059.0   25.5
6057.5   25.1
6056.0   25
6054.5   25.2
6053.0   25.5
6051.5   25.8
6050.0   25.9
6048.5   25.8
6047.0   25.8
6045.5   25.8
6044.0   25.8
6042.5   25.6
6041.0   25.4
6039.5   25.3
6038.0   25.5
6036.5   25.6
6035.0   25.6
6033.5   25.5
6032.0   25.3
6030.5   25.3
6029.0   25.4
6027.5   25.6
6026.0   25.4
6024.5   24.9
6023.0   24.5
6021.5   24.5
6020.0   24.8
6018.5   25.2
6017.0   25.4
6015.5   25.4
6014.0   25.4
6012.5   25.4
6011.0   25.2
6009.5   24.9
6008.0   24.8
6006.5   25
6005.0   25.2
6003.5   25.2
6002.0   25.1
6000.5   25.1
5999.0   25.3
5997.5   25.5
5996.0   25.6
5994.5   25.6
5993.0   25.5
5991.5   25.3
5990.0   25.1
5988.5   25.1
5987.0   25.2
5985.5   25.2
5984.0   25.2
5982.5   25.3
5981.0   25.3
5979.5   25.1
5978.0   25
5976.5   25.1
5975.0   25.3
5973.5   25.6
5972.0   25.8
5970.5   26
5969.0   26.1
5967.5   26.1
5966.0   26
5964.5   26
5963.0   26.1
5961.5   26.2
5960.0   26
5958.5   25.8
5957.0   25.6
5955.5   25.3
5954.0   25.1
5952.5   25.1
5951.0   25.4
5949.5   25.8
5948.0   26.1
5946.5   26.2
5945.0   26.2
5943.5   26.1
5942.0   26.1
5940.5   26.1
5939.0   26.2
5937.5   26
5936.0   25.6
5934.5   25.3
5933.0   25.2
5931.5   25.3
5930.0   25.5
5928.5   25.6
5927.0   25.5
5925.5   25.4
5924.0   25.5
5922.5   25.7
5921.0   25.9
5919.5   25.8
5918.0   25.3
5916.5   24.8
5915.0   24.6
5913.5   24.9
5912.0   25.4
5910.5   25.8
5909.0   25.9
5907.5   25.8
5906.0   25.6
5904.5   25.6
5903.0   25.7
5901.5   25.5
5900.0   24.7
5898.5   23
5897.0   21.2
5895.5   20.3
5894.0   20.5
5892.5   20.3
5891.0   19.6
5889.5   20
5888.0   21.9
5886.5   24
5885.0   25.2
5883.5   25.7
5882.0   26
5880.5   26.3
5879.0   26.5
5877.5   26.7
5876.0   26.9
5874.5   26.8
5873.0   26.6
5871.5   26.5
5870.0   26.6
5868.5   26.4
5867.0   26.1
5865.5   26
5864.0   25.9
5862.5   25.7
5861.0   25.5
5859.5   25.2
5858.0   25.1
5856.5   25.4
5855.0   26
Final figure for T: -2.00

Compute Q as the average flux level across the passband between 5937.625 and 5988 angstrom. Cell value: 25.7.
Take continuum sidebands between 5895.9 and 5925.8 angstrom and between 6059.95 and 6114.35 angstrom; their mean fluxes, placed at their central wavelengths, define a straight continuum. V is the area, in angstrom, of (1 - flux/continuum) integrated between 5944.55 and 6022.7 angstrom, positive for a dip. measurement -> -1.1 angstrom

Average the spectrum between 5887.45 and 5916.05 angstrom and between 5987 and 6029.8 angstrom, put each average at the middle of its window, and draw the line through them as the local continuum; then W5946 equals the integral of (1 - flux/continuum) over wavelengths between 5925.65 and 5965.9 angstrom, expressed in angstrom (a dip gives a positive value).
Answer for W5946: -2.56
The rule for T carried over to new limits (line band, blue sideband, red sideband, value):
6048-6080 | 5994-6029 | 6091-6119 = -0.7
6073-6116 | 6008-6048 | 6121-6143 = -0.9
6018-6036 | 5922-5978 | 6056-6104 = 0.2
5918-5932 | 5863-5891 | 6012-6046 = -0.1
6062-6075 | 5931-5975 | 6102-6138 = -0.5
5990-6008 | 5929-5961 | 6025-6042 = 0.2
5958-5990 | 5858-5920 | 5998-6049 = -0.6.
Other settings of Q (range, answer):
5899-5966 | 25.6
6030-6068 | 25.5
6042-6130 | 25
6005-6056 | 25.3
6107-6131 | 24.4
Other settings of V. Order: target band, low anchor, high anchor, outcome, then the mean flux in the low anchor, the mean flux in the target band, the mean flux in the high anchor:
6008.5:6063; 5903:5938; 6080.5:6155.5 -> -0.9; 25.5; 25.4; 24.6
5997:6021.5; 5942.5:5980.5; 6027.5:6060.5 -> 0.4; 25.7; 25.2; 25.5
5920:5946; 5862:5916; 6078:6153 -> -1.1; 24.7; 25.7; 24.6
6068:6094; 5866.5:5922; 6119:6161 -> -1.0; 24.7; 25.3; 24.3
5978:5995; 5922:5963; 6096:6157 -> 0.1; 25.7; 25.2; 24.5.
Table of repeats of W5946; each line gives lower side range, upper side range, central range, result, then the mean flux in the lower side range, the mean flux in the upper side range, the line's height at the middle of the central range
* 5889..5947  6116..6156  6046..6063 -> -0.7 angstrom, 24.7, 24.4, 24.5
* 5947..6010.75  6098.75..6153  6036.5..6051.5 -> -0.4 angstrom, 25.5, 24.5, 25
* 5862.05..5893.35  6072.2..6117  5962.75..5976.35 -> -0.5 angstrom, 25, 25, 25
